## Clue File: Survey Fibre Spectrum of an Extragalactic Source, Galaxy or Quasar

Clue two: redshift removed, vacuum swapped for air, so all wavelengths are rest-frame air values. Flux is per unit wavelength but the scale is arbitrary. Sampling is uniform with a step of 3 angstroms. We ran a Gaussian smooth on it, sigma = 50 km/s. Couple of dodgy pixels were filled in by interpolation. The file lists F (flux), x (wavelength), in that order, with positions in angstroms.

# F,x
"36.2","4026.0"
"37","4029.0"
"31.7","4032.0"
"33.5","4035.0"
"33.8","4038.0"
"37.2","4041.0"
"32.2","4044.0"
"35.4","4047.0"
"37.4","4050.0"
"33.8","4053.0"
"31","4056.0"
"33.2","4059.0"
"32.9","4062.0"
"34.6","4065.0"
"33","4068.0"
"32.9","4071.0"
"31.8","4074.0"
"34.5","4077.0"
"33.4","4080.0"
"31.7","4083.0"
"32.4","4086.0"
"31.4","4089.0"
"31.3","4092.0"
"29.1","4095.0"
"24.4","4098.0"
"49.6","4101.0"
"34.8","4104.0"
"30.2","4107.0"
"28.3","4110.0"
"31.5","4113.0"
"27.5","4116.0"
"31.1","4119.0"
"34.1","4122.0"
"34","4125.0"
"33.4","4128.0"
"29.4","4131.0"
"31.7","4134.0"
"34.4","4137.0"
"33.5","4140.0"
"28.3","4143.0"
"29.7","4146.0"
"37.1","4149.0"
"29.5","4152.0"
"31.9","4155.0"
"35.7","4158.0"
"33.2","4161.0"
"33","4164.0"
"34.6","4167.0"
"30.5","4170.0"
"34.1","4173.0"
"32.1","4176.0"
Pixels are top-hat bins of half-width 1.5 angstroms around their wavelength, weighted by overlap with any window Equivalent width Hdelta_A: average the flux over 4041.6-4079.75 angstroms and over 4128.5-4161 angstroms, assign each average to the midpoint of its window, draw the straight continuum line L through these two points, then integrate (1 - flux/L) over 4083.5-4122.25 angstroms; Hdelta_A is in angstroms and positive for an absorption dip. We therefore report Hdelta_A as 1.2 angstroms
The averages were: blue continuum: 33.6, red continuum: 32.2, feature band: 31.9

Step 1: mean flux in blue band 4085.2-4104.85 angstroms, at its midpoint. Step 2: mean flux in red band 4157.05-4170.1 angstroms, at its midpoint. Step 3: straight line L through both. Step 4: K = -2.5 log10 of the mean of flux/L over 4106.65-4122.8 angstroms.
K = 0.10 mag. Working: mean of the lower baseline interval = 33.3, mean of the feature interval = 30.3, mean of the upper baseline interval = 33.6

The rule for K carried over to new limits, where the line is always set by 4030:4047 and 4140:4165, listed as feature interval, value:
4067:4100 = 0.054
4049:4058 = -0.003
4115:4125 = 0.043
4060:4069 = 0.002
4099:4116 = -0.030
